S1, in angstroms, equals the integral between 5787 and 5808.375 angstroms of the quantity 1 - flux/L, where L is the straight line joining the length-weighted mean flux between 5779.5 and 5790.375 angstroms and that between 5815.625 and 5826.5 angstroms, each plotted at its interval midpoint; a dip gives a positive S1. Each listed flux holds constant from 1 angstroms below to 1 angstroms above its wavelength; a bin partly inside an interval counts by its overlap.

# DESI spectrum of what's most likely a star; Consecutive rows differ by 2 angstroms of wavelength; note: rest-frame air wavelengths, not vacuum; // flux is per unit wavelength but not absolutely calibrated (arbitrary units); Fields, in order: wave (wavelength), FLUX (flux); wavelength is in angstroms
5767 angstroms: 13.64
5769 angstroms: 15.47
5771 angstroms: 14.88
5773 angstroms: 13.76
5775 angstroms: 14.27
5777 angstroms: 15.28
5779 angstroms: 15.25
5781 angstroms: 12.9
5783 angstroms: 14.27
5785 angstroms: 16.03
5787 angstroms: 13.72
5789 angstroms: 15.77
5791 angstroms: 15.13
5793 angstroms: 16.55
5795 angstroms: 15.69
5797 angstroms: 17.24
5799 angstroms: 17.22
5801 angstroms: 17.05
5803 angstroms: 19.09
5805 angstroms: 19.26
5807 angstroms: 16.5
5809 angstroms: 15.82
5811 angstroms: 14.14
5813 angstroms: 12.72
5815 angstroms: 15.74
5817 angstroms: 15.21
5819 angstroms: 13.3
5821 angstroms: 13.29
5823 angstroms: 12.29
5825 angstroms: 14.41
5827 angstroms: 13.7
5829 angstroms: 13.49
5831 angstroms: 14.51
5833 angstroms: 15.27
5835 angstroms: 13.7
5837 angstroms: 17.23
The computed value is -3.7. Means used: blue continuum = 14.6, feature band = 16.8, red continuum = 13.8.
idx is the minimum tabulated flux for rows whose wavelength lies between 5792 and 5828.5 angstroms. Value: 12.29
